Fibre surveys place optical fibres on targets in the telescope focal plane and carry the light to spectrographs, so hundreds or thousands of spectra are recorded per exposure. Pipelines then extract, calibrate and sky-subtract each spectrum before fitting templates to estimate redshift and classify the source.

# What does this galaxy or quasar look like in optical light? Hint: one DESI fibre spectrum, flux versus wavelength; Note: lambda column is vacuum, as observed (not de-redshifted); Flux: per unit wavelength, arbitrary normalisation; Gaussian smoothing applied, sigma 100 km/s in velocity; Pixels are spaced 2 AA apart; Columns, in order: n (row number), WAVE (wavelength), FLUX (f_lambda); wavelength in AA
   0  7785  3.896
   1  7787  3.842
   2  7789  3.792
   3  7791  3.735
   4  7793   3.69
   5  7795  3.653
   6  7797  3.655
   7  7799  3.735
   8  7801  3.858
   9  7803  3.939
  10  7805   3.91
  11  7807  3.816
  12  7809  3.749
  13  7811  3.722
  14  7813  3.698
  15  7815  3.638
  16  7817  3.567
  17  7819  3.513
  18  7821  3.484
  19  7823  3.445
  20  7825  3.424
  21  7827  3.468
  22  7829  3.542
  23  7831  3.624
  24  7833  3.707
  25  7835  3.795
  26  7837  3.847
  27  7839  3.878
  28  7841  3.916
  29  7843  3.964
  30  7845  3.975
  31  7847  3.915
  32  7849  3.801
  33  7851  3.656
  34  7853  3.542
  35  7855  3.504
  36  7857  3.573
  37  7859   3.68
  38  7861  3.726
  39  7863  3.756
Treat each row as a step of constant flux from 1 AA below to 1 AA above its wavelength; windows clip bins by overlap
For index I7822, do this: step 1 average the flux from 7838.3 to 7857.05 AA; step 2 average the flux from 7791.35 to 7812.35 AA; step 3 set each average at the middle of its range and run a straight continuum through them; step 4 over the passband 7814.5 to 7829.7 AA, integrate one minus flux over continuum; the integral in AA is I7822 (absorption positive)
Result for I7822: 1.1 AA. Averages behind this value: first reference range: 3.77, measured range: 3.51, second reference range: 3.78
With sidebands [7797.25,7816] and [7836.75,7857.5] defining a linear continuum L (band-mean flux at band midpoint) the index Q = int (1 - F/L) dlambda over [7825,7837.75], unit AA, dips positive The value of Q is 0.47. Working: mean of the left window 3.78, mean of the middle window 3.64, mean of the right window 3.78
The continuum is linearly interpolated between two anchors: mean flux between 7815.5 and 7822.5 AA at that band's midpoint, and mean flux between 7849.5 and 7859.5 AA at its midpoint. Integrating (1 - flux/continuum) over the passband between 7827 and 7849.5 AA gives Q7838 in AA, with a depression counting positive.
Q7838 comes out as -1.5 AA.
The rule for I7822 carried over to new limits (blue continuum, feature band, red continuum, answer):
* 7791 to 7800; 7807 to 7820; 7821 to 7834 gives -0.22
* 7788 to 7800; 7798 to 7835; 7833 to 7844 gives 1.22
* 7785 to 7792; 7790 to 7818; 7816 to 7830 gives -0.59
